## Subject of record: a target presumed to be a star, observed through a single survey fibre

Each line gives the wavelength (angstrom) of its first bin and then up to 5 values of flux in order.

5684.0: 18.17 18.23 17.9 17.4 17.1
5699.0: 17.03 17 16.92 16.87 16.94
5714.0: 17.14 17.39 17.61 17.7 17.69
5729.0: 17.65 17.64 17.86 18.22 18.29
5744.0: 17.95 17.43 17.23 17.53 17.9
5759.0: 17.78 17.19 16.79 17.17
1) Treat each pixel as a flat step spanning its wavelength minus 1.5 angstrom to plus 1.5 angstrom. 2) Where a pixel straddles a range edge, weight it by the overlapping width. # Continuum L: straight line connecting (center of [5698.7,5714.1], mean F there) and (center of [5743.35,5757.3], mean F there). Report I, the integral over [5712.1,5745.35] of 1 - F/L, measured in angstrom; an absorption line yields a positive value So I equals -0.9 angstrom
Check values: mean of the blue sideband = 17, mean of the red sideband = 17.6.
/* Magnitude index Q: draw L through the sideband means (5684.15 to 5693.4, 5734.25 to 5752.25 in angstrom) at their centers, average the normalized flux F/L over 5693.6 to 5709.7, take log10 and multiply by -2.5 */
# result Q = 0.06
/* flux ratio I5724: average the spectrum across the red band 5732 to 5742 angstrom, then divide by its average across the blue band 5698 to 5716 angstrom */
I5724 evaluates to 1.06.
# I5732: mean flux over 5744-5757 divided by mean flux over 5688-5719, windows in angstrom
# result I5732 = 1.02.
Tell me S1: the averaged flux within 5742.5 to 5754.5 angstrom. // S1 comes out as 17.5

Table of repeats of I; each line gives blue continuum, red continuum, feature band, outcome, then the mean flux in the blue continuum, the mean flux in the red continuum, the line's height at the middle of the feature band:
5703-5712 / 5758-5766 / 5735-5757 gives -0.8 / 16.9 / 17.2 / 17.2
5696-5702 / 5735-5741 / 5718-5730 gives 0.1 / 17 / 18.1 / 17.7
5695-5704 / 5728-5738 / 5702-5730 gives 0.2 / 17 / 17.8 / 17.4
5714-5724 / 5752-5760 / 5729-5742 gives -0.3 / 17.5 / 17.7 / 17.6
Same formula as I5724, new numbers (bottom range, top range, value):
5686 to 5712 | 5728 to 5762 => 1.03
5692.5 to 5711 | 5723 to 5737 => 1.04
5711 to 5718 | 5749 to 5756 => 1.02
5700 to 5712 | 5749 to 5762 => 1.04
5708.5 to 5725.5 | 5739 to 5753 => 1.02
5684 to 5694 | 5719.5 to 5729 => 0.99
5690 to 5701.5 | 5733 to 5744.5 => 1.05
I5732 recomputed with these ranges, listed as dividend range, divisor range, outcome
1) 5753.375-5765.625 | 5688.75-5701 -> 1.01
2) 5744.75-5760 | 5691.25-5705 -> 1.03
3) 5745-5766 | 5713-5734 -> 0.99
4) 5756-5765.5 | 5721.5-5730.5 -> 0.98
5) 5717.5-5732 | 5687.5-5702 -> 1.01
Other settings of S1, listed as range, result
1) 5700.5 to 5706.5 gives 17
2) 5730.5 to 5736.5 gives 17.8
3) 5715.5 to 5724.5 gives 17.6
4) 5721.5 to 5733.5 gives 17.7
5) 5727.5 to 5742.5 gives 17.9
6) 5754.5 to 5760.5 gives 17.8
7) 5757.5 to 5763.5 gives 17.5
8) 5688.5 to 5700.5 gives 17.4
